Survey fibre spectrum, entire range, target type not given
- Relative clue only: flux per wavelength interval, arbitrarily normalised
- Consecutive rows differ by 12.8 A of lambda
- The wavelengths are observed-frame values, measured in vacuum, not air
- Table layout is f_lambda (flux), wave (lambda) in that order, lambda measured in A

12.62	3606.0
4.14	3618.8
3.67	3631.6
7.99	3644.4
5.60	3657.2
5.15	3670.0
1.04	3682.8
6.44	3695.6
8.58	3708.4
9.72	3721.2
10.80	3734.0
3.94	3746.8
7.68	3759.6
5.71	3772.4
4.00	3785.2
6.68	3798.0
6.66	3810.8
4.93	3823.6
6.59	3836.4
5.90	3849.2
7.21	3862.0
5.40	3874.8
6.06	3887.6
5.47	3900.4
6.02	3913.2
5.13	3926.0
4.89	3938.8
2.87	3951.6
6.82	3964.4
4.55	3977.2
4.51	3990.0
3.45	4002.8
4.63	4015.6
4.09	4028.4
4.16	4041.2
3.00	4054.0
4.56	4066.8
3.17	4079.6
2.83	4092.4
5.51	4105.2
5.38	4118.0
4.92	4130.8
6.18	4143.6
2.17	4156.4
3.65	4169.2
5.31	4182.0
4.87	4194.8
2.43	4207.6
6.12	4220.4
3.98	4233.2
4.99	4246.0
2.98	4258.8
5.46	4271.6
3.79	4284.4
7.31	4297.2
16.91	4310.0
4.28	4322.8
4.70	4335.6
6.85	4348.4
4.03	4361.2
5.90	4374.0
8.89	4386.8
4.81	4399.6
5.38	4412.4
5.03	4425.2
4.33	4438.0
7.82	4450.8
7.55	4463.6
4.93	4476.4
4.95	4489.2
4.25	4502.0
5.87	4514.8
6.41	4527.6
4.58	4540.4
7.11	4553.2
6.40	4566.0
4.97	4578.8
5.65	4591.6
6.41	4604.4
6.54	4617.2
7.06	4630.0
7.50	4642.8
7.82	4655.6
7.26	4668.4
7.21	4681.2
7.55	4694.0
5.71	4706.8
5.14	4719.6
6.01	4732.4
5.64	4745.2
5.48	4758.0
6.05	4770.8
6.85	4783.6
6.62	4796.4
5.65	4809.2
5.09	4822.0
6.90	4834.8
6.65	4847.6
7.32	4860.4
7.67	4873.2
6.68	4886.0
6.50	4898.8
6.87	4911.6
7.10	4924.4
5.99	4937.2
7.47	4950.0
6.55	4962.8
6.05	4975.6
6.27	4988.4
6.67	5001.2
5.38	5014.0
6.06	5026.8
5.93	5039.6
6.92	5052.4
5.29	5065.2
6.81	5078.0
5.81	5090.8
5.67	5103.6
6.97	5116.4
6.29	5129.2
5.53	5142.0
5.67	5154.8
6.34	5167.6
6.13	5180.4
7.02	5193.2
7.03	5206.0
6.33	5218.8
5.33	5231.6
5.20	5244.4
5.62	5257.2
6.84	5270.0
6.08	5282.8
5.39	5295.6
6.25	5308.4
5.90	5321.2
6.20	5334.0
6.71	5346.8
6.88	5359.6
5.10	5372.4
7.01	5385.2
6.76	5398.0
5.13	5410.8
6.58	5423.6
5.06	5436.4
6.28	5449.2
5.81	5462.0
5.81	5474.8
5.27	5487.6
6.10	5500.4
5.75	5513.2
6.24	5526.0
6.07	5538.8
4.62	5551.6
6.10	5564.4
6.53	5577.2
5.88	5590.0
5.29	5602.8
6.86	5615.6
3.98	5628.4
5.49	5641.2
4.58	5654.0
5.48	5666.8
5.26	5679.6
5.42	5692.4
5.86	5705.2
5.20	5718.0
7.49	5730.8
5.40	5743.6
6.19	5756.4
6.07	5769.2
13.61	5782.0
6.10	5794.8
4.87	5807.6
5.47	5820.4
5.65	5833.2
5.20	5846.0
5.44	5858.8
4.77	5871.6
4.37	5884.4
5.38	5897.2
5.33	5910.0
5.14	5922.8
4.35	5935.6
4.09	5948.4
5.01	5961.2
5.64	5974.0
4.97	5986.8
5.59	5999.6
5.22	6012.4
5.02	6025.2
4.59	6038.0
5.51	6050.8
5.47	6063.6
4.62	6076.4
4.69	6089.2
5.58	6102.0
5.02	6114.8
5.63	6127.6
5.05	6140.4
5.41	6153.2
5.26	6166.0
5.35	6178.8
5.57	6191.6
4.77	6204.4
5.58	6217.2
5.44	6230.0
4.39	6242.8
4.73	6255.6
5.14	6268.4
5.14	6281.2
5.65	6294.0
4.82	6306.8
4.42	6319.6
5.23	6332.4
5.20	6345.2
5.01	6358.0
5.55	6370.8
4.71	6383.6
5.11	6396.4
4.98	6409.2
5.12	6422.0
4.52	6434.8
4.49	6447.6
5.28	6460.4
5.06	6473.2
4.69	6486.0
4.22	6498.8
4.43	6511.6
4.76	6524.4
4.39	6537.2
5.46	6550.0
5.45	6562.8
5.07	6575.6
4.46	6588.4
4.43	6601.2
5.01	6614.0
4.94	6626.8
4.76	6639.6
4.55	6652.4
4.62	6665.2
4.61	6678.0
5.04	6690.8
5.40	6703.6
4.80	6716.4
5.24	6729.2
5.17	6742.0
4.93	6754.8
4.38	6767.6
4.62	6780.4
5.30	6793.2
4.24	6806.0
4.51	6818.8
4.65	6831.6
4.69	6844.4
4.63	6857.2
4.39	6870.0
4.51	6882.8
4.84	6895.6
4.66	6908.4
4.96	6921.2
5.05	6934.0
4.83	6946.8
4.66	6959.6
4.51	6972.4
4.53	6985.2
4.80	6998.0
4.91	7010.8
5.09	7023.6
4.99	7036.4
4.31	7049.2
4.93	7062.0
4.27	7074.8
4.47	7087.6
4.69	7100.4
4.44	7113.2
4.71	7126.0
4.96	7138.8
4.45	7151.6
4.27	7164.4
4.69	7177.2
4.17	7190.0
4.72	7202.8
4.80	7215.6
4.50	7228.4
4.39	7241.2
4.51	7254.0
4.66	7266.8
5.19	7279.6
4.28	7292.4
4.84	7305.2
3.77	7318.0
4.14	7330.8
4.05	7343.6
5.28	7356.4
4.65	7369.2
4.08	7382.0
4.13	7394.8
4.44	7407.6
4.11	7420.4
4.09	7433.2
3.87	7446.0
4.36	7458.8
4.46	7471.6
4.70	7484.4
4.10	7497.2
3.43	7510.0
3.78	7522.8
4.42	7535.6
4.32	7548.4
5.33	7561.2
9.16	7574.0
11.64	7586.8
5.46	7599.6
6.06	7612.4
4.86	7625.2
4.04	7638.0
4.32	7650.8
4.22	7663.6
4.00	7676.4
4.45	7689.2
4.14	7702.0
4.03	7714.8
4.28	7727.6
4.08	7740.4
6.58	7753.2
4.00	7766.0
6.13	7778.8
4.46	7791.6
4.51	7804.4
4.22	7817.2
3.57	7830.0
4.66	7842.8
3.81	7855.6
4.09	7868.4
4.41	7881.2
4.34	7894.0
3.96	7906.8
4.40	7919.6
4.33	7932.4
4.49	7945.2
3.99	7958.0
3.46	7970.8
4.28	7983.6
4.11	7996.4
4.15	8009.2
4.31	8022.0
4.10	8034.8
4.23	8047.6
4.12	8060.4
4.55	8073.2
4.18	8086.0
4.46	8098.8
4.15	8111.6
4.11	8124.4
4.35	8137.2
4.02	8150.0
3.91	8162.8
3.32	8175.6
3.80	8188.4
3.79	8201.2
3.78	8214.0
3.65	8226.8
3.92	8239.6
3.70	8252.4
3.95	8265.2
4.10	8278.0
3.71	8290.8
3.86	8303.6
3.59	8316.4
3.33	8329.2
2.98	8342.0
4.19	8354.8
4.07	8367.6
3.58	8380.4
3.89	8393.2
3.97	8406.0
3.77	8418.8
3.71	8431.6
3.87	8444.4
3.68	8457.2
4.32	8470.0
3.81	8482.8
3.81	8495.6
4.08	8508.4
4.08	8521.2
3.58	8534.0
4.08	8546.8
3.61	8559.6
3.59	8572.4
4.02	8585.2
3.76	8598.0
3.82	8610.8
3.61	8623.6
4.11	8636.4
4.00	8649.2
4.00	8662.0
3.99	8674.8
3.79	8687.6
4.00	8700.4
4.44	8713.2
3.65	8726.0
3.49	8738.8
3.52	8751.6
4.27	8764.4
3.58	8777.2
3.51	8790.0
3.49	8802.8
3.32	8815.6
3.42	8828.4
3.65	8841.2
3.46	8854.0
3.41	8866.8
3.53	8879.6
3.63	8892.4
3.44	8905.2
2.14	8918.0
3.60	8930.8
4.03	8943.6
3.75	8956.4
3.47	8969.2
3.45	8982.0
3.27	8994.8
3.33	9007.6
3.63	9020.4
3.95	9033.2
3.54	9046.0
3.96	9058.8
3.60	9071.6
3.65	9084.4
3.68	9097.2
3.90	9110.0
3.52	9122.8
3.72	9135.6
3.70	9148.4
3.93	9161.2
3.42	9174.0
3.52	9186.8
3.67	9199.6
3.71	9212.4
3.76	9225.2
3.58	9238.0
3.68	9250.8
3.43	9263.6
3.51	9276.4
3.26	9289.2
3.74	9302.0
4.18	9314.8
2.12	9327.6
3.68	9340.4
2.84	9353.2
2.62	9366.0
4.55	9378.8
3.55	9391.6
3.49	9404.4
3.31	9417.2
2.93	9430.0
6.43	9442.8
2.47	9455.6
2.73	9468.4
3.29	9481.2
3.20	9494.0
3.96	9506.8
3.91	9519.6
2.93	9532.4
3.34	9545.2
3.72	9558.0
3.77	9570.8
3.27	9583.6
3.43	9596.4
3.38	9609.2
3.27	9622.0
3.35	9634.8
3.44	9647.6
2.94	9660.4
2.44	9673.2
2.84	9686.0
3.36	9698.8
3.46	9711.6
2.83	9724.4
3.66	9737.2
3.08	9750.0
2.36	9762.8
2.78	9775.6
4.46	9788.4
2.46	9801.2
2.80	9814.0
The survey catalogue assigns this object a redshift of 0.155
